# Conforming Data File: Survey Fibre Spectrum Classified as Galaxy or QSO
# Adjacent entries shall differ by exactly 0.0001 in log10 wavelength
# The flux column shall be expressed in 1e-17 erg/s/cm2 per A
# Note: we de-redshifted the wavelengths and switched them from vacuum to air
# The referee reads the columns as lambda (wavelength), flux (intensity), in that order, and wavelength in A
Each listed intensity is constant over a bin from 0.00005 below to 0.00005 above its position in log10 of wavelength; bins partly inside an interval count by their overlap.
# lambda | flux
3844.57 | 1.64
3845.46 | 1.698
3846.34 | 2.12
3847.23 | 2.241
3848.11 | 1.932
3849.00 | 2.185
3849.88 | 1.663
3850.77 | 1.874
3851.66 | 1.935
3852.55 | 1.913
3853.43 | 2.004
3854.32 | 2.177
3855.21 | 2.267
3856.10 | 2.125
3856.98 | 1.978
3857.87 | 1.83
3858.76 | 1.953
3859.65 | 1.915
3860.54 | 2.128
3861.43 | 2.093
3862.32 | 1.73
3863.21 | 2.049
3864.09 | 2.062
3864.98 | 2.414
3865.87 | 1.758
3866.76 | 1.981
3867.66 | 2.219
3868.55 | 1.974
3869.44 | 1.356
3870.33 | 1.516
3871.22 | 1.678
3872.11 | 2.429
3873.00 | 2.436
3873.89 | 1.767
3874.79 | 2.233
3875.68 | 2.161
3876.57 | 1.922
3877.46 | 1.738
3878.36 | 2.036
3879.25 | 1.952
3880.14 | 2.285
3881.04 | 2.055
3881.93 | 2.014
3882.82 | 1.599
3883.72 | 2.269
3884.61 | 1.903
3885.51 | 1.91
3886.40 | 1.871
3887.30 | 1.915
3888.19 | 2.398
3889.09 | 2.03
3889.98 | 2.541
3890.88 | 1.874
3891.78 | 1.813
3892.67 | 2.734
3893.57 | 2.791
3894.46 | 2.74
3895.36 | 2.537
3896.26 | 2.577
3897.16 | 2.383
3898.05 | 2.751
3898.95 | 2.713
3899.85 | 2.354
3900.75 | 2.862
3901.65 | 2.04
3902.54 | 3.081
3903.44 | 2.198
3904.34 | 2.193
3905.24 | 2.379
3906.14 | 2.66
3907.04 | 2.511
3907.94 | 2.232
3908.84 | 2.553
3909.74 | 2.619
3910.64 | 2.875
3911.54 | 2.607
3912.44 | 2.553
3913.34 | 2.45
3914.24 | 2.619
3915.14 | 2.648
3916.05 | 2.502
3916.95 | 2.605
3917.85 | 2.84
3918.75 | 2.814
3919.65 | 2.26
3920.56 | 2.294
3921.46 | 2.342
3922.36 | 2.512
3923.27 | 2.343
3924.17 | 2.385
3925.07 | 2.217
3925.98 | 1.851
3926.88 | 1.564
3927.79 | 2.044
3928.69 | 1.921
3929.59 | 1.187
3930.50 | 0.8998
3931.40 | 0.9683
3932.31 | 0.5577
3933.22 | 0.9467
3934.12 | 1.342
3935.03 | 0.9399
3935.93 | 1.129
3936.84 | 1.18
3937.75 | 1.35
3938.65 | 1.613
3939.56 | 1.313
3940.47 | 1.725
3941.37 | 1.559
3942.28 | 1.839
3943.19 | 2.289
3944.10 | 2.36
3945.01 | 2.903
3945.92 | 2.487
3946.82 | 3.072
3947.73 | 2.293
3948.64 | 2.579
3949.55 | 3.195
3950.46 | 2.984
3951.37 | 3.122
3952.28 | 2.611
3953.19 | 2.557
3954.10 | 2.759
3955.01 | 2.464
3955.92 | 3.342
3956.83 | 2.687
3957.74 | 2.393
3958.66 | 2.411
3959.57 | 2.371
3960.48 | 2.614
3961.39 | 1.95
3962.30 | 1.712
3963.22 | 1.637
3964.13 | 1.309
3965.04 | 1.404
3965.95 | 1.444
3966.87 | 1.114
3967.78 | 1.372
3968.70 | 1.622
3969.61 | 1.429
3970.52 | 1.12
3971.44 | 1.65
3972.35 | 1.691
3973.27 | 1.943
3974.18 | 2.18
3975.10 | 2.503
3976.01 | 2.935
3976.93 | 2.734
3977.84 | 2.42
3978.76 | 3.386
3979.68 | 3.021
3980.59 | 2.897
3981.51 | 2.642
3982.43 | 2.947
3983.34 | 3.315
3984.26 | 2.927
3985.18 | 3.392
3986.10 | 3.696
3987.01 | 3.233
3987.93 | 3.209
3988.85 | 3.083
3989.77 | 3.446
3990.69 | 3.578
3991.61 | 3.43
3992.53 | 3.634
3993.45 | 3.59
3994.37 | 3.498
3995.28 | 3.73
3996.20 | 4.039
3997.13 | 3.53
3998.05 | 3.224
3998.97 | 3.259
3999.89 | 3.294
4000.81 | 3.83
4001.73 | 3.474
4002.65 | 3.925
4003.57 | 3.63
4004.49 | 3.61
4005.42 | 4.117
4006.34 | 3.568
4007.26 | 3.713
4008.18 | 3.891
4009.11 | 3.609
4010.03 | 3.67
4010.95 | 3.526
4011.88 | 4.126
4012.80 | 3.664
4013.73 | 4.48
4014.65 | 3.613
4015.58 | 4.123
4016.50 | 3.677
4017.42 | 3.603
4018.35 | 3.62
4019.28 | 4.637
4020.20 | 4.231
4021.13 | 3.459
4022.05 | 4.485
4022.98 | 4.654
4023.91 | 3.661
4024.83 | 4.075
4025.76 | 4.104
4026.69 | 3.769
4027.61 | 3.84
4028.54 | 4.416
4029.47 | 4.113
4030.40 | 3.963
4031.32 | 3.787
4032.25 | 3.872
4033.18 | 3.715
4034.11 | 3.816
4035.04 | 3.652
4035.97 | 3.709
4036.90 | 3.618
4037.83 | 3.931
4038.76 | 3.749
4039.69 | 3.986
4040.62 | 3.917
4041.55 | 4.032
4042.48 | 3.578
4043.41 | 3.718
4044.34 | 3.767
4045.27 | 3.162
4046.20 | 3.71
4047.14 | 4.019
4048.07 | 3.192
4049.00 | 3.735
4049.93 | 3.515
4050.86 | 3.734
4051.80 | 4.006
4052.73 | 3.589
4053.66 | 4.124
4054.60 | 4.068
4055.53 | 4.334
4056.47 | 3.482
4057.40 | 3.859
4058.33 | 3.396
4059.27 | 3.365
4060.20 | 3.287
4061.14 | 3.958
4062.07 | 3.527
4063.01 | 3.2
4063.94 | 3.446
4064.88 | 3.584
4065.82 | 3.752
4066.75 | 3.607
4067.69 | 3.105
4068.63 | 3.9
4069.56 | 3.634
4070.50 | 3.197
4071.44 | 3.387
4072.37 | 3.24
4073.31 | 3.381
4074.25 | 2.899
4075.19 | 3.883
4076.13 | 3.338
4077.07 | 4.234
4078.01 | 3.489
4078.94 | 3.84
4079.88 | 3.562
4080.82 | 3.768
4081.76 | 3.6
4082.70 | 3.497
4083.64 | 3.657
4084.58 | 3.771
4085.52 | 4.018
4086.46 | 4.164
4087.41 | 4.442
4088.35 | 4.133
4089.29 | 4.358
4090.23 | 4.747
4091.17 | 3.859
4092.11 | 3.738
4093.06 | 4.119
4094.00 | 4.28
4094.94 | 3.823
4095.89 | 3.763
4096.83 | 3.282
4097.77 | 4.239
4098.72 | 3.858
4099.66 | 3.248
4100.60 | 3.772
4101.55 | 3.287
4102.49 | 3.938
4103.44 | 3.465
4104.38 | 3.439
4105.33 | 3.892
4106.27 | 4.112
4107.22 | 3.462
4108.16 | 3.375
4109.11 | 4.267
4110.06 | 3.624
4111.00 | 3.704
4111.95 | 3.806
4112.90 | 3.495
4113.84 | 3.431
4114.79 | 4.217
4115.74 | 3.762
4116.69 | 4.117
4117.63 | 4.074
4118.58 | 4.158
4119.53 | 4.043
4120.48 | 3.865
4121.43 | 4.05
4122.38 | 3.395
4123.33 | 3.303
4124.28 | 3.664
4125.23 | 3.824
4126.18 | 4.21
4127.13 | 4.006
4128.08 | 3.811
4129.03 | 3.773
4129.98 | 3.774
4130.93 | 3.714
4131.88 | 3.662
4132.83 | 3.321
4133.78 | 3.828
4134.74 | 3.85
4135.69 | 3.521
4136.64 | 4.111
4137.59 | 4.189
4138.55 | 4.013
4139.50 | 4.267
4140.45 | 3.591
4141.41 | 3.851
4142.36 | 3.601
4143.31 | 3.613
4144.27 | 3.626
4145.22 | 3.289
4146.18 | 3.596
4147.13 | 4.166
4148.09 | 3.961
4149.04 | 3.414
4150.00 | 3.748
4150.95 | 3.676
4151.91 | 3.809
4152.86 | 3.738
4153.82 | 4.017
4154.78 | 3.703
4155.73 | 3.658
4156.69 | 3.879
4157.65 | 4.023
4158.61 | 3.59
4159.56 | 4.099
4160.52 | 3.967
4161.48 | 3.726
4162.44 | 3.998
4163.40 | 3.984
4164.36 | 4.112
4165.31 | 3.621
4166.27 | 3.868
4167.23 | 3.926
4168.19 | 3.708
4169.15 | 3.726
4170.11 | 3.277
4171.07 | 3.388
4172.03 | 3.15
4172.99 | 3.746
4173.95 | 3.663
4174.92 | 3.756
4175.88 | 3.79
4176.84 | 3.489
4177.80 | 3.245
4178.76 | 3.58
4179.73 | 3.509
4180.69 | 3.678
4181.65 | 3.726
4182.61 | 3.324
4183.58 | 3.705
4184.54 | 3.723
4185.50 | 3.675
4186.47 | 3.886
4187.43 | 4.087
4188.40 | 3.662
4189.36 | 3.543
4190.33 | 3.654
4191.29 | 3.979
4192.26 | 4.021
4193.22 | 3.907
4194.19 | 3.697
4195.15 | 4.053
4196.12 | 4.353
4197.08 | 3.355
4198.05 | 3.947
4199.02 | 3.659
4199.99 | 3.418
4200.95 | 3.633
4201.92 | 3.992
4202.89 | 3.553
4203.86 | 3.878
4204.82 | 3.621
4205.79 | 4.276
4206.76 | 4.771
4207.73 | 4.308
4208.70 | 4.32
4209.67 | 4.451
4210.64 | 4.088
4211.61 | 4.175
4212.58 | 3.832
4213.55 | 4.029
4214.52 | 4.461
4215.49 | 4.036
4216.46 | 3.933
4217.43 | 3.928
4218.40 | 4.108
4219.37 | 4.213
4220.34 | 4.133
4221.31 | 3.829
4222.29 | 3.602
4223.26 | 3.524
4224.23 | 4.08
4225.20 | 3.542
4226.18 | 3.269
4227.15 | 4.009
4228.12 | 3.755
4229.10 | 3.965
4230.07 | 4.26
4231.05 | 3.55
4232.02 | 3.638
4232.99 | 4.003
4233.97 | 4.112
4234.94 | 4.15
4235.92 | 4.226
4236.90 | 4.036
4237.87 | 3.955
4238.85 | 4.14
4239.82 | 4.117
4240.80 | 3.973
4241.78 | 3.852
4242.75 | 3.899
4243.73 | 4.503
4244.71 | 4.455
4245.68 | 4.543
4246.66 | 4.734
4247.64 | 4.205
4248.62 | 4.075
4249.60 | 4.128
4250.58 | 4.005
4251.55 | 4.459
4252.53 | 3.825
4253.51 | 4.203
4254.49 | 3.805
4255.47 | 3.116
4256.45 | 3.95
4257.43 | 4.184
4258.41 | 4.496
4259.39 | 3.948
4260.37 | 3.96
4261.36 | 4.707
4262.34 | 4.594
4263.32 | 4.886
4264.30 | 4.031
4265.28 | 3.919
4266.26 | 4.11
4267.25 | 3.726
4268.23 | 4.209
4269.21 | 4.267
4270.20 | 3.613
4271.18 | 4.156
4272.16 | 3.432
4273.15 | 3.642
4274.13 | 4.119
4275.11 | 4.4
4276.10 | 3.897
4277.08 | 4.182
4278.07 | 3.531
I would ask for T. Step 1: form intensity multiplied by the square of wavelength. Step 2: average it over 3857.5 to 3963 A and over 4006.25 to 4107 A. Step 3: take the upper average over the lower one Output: 1.87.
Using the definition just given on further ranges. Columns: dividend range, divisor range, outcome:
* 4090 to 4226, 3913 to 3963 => 1.99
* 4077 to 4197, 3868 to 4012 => 1.70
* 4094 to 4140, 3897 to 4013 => 1.61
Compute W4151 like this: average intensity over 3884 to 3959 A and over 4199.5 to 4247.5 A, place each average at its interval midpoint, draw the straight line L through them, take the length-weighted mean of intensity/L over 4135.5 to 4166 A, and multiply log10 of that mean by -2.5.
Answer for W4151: -0.067 mag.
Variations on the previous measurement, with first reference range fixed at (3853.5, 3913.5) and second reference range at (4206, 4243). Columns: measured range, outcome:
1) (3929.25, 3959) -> 0.24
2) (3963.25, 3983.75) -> 0.25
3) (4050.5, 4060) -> -0.21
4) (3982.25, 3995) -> -0.22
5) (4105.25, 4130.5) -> -0.11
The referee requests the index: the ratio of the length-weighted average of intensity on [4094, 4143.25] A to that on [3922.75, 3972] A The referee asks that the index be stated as 1.96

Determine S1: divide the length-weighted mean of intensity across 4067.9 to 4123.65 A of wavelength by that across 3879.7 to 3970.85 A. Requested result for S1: 1.75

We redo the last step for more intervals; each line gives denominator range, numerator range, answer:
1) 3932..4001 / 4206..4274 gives 1.65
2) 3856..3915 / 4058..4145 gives 1.69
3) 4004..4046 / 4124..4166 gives 0.99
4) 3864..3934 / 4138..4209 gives 1.74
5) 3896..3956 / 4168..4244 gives 1.73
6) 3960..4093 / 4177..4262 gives 1.15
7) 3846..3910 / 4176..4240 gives 1.80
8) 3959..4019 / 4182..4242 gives 1.31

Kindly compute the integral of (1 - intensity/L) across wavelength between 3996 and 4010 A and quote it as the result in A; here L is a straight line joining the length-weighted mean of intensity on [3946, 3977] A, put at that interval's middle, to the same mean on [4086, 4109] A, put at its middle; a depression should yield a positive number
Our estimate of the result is -4.8 A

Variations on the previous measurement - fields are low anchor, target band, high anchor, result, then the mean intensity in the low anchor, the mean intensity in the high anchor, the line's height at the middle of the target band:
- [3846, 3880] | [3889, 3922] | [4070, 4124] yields -2.7 A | 2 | 3.77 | 2.32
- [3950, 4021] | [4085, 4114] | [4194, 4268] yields -3.1 A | 3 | 4.03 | 3.48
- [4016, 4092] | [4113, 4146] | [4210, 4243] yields 0.4 A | 3.78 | 3.96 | 3.86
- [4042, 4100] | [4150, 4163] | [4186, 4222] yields 0.1 A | 3.71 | 3.97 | 3.88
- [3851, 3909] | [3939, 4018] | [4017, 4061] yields 8.9 A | 2.16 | 3.83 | 3.19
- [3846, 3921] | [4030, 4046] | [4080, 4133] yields -2.1 A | 2.22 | 3.83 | 3.33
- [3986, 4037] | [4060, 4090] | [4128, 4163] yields 0.9 A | 3.76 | 3.79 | 3.77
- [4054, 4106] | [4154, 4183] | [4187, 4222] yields 1.4 A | 3.71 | 3.97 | 3.89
